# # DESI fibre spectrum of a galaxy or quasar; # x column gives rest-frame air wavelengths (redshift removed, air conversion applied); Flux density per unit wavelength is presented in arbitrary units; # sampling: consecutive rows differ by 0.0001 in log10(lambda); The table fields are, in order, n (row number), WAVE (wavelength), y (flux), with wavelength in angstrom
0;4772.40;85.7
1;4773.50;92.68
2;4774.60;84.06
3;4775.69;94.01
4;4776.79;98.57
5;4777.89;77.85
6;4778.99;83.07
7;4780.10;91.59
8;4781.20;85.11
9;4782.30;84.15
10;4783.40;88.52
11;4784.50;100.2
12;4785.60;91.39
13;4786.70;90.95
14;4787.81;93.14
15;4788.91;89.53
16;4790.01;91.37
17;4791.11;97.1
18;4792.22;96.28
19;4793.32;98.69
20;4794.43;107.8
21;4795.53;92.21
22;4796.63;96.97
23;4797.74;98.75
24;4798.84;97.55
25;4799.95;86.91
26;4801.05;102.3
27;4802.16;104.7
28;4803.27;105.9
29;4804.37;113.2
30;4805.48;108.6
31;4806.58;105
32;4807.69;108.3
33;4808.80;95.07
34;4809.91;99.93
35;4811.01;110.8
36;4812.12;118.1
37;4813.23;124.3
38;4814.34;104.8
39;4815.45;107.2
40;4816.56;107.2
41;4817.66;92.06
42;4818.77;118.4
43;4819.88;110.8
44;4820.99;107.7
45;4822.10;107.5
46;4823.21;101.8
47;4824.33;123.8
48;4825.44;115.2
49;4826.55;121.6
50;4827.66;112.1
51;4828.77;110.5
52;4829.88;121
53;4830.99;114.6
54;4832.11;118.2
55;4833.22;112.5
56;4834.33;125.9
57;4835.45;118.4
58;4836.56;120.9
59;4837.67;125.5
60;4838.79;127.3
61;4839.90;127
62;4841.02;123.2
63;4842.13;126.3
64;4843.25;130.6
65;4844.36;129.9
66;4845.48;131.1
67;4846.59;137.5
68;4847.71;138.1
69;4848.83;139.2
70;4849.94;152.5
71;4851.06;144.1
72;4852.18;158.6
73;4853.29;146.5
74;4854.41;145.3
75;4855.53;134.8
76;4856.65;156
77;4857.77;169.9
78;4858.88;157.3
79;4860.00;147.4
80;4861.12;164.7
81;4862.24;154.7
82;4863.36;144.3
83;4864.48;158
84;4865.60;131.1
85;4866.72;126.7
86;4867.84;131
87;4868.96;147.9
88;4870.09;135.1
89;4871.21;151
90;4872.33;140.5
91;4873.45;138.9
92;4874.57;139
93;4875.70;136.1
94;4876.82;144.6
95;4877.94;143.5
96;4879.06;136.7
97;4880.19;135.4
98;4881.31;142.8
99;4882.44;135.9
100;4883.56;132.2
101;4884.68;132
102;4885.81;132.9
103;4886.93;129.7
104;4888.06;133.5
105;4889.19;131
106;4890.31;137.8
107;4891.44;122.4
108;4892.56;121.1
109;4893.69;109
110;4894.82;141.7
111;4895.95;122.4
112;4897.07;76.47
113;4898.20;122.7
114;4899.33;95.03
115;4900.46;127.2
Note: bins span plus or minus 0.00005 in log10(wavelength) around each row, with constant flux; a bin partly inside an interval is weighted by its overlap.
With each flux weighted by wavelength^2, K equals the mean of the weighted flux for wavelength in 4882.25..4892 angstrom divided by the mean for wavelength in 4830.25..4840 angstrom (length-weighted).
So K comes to 1.1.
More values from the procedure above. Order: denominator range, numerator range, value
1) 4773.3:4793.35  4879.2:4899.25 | 1.45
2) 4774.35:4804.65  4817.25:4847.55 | 1.29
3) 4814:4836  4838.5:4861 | 1.27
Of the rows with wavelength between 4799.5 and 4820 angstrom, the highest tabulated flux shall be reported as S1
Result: 124.3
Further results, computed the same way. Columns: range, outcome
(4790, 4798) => 107.8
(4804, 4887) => 169.9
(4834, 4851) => 152.5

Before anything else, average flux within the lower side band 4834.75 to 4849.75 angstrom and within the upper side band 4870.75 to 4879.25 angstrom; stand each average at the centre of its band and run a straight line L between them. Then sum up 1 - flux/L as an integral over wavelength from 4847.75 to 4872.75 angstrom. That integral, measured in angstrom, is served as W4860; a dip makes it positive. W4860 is -2.03 angstrom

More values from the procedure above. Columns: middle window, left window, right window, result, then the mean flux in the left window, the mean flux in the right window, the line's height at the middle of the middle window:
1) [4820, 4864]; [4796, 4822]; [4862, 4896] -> -4.2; 105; 136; 120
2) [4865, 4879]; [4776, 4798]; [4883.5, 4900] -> -2.6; 92.6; 122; 117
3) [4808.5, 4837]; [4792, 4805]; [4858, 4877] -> 0.8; 100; 144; 116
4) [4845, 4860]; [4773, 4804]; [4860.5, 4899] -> -3.0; 93.8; 135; 122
